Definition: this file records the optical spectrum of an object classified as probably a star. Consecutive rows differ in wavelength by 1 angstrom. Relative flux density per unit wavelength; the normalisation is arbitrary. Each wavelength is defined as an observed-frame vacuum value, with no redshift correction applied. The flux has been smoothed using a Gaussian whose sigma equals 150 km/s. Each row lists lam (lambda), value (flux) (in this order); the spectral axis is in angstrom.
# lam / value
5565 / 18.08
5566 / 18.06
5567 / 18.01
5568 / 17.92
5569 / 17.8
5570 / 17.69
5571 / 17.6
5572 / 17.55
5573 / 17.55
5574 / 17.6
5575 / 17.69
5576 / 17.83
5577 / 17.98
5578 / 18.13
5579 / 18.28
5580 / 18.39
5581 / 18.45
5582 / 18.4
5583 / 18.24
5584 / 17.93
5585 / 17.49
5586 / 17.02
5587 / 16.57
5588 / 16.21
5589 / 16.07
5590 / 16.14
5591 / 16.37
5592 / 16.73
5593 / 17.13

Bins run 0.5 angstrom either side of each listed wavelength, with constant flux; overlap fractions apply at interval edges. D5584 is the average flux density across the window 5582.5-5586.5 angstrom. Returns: 17.7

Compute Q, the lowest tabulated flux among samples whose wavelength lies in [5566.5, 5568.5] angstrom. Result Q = 17.92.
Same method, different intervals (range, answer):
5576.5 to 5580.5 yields 17.98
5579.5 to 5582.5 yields 18.39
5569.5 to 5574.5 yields 17.55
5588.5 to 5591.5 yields 16.07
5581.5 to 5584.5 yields 17.93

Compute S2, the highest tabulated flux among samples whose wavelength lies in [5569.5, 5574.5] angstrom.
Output 17.69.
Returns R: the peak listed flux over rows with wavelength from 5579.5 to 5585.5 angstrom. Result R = 18.45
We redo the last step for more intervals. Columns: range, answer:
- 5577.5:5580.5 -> 18.39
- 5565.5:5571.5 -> 18.06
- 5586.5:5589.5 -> 16.57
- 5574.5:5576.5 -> 17.83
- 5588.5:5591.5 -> 16.37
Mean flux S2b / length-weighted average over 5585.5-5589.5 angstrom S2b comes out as 16.5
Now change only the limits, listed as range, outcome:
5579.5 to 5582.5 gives 18.4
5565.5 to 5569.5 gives 17.9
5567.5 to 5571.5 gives 17.8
